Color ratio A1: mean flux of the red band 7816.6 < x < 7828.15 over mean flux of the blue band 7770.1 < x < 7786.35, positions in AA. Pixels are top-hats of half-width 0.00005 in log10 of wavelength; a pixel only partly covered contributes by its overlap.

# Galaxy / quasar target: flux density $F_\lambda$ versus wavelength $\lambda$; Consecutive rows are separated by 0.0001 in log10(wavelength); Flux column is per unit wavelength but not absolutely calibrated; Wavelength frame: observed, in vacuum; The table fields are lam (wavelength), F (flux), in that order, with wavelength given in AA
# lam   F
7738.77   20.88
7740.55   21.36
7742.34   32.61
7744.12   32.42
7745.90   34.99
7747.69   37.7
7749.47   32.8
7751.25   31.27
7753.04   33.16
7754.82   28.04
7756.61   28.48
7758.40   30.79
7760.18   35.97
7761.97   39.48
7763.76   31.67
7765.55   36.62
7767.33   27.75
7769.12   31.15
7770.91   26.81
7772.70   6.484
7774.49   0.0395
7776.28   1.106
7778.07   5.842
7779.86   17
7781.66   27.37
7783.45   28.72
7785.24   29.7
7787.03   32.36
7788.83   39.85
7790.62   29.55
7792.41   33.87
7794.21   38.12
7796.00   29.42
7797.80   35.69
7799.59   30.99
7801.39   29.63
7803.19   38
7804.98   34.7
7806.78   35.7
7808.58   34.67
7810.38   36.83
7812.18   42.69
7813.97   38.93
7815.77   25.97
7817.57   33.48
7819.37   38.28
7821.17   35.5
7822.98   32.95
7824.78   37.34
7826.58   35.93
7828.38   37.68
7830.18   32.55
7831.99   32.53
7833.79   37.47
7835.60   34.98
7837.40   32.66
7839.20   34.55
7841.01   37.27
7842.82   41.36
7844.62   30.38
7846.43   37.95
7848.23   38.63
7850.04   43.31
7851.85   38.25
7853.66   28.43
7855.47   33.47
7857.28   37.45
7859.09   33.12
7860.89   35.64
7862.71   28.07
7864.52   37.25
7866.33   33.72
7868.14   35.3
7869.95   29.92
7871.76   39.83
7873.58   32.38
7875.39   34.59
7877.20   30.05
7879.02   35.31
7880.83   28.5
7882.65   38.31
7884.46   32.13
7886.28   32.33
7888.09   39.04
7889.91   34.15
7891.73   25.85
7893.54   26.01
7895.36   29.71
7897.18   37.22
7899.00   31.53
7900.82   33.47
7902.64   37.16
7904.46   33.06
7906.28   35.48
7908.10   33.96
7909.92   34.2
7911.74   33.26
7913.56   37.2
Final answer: 2.2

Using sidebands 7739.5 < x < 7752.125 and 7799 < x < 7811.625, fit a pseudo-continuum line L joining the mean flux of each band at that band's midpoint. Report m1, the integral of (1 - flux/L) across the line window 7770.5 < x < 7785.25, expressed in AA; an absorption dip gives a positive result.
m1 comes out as 8.25 AA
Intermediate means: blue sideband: 31.7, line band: 14.7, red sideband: 34.6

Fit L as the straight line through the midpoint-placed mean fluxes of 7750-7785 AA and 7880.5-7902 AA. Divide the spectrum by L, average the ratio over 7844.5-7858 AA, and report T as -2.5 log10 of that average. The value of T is -0.21 mag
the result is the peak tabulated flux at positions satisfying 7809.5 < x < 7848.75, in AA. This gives 42.69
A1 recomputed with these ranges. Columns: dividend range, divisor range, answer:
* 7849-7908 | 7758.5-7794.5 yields 1.30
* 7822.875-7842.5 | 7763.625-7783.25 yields 1.85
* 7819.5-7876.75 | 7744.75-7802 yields 1.25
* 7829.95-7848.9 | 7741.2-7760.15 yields 1.10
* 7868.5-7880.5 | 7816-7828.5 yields 0.95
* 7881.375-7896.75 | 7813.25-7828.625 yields 0.92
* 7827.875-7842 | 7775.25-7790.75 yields 1.52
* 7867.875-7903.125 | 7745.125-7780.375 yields 1.28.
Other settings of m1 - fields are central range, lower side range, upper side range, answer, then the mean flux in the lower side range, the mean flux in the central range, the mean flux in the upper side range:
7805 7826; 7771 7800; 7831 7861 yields -4.1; 24.1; 35.6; 35.7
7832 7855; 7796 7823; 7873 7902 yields -1.5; 34.8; 36.1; 32.6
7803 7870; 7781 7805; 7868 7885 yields -4.5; 32.7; 35.4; 33.6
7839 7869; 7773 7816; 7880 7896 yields -4.7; 28.8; 35.6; 31.8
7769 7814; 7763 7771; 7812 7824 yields 7.1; 31.2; 28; 35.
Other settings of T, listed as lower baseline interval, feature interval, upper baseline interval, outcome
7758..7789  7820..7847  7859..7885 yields -0.18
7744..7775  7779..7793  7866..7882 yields 0.02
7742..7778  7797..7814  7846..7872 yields -0.15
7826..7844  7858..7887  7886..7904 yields 0.01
